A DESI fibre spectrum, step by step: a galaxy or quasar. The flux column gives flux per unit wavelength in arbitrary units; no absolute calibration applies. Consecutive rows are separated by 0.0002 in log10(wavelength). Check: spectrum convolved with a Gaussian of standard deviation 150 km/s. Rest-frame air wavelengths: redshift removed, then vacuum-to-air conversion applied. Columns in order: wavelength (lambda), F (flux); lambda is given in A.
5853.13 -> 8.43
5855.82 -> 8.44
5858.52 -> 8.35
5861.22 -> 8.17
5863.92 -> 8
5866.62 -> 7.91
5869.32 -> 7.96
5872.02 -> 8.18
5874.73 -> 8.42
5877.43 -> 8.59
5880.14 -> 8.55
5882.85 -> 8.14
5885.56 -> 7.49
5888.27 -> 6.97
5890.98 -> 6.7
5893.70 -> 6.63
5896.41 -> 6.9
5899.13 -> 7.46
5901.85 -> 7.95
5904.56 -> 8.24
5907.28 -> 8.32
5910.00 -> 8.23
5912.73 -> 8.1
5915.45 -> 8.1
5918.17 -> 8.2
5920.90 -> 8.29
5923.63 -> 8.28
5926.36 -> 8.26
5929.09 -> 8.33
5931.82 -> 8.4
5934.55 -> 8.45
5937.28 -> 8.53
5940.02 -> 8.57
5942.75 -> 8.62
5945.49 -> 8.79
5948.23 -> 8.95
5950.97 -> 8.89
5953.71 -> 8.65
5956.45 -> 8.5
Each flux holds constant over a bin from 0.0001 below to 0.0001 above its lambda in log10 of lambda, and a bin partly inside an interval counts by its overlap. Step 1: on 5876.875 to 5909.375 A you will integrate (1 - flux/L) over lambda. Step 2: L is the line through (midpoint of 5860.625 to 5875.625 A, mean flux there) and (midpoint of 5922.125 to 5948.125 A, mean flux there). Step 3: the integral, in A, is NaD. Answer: 2.3 A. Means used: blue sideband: 8.09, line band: 7.65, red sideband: 8.49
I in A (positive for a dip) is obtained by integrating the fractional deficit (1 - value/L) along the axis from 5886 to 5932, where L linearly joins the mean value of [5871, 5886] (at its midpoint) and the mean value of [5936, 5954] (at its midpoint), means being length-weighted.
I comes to 3.6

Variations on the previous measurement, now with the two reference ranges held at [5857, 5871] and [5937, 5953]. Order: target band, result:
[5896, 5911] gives 0.9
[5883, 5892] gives 1.2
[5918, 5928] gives 0.3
